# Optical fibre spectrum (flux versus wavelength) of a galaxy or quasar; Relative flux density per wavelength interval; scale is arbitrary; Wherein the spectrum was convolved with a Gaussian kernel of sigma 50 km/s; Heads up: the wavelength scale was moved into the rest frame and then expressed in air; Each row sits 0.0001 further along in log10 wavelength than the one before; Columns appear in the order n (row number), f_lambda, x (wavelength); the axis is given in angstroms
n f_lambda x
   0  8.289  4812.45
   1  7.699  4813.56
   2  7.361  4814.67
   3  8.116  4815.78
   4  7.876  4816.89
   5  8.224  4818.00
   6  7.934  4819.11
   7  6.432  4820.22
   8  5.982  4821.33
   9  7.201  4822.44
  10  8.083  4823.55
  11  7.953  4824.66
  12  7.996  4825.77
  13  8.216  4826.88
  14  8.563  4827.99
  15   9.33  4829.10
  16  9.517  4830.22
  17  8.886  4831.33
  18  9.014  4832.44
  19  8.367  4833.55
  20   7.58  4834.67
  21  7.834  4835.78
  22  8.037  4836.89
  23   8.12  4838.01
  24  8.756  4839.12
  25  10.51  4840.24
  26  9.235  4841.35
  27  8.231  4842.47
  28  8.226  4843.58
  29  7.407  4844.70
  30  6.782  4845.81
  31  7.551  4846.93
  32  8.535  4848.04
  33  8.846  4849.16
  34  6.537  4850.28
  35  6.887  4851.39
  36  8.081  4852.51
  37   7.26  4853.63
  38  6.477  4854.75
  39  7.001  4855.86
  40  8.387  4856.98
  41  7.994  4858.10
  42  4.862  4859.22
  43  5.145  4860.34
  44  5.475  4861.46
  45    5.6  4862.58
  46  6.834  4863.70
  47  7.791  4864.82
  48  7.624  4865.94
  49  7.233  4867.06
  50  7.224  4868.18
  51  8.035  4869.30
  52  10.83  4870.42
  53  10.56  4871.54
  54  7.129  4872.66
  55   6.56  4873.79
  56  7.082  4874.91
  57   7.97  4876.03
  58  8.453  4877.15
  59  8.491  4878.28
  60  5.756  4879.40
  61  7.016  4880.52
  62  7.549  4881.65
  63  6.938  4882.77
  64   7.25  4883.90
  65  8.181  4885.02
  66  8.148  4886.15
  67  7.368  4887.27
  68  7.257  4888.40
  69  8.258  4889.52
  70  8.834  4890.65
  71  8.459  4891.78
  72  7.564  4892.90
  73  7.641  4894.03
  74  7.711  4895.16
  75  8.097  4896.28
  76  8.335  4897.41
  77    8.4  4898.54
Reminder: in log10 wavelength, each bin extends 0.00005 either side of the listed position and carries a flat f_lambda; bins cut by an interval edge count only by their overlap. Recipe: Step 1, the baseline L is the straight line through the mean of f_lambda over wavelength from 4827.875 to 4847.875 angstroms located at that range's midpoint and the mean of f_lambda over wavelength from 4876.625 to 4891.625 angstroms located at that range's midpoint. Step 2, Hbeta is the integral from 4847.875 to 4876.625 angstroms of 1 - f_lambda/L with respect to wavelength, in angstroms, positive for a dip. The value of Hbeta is 2.4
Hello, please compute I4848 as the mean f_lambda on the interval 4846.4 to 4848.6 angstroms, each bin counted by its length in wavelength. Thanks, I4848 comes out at 8.07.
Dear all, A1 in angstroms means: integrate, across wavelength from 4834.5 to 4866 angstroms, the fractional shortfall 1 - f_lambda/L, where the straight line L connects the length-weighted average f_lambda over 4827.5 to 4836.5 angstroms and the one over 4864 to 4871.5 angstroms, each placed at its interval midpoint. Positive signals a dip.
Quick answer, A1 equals 3.5 angstroms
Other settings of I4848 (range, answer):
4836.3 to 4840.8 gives 8.85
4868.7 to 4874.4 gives 8.6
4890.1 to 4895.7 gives 8.04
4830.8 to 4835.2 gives 8.46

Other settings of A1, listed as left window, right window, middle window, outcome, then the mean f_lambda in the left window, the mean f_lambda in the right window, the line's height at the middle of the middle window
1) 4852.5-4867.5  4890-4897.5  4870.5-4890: -0.4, 6.79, 8.08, 7.56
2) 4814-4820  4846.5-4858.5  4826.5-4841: -1.8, 7.81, 7.59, 7.71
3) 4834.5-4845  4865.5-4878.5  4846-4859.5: 1.5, 8.45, 8.09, 8.3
